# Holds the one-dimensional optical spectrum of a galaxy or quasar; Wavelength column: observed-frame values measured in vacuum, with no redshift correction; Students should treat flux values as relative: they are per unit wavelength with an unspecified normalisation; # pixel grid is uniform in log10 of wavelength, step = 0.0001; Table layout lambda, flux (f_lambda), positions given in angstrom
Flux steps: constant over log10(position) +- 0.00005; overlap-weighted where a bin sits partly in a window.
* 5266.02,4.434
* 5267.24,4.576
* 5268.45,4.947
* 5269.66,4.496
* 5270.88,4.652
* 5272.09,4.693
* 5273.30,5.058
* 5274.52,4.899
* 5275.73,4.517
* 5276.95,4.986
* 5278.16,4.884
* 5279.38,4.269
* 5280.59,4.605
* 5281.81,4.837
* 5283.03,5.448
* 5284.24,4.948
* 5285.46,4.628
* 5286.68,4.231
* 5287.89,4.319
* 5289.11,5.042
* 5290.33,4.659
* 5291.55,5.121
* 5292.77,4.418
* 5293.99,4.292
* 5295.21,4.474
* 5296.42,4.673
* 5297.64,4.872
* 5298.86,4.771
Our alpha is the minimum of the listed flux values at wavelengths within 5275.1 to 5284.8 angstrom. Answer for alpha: 4.269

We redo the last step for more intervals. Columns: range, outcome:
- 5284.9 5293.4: 4.231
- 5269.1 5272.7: 4.496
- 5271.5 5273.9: 4.693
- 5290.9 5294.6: 4.292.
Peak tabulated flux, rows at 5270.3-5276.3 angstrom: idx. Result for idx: 5.058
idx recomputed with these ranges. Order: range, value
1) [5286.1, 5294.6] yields 5.121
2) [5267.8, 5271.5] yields 4.947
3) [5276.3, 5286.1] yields 5.448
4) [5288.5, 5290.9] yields 5.042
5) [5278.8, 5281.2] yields 4.605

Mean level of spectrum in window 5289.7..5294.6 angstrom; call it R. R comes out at 4.62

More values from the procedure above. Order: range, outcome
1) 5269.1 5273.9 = 4.73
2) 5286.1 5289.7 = 4.54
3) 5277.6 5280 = 4.57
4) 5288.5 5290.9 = 4.85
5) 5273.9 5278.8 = 4.81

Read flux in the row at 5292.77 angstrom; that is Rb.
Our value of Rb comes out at 4.418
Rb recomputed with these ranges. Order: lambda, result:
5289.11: 5.042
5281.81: 4.837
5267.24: 4.576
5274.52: 4.899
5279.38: 4.269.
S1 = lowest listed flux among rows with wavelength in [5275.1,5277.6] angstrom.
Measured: 4.517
